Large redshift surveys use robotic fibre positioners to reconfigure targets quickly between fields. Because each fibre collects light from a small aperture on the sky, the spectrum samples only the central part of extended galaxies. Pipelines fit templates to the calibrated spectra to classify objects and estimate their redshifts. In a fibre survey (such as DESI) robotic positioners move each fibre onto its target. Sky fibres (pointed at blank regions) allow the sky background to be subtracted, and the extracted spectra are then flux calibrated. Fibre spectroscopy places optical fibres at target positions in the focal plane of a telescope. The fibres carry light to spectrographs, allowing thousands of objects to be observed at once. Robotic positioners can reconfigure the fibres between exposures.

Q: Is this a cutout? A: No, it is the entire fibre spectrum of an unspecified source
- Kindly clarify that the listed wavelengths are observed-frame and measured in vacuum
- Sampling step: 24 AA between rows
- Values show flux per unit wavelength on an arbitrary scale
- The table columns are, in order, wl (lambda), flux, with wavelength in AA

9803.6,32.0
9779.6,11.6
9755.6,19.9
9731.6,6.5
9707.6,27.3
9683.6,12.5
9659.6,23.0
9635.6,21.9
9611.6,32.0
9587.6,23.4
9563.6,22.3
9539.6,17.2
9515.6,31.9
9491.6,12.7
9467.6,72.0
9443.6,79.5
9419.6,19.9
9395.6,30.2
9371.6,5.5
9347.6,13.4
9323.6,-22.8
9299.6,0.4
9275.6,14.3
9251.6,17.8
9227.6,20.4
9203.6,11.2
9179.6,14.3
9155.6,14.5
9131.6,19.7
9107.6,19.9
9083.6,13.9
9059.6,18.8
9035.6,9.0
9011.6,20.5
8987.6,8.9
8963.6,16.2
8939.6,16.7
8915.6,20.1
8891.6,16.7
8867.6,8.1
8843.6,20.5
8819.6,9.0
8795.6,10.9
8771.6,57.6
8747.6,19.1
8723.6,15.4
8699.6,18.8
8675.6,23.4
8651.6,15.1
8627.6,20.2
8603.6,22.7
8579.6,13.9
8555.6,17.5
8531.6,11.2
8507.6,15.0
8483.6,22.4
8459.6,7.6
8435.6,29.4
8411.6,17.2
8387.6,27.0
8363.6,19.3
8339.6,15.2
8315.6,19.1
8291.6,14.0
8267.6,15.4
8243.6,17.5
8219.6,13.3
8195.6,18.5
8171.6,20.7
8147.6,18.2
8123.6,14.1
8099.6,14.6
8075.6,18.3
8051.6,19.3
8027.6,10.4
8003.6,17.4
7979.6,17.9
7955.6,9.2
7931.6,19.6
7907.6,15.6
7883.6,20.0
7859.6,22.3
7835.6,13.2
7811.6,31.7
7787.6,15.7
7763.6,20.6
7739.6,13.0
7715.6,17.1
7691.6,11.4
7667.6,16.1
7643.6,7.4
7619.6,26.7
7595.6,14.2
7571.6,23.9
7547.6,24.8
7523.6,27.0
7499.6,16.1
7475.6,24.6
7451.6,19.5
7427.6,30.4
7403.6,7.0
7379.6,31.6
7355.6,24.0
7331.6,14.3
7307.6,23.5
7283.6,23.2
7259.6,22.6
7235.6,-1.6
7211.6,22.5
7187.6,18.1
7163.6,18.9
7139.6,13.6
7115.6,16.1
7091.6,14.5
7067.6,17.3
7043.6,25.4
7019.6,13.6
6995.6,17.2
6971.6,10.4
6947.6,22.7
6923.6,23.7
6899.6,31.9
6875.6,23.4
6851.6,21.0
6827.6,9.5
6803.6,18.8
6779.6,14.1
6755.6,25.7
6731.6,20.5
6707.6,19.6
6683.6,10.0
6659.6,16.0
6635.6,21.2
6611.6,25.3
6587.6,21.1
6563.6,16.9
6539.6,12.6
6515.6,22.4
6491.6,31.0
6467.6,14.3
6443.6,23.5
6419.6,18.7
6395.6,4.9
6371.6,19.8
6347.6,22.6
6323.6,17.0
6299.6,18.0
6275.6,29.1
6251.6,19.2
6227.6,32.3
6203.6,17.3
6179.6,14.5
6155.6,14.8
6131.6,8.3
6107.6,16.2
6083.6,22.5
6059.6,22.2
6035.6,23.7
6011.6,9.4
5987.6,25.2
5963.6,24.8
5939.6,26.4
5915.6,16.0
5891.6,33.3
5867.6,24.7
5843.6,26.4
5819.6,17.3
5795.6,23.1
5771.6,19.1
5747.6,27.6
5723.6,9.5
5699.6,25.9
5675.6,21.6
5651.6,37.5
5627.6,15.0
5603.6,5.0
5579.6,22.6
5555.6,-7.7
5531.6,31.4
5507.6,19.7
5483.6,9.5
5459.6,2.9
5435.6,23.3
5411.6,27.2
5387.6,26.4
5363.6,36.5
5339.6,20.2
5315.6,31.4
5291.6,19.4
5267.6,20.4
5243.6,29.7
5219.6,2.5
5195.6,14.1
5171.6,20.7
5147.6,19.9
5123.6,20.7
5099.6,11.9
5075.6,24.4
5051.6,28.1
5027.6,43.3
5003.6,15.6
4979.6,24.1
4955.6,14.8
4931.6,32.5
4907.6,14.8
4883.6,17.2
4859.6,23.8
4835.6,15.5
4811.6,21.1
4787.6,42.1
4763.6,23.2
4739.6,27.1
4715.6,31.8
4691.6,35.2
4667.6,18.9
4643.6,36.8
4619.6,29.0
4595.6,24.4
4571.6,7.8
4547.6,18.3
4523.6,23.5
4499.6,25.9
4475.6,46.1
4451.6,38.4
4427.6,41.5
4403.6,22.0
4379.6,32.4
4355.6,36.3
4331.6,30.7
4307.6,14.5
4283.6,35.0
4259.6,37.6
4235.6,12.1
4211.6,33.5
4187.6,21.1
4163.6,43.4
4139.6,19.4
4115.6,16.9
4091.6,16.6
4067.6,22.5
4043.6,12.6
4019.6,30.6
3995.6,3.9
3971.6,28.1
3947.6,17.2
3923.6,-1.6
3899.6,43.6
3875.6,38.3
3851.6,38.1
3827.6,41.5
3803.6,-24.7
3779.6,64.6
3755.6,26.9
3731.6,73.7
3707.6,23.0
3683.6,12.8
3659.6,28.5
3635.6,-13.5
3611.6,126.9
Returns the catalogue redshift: 1.54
